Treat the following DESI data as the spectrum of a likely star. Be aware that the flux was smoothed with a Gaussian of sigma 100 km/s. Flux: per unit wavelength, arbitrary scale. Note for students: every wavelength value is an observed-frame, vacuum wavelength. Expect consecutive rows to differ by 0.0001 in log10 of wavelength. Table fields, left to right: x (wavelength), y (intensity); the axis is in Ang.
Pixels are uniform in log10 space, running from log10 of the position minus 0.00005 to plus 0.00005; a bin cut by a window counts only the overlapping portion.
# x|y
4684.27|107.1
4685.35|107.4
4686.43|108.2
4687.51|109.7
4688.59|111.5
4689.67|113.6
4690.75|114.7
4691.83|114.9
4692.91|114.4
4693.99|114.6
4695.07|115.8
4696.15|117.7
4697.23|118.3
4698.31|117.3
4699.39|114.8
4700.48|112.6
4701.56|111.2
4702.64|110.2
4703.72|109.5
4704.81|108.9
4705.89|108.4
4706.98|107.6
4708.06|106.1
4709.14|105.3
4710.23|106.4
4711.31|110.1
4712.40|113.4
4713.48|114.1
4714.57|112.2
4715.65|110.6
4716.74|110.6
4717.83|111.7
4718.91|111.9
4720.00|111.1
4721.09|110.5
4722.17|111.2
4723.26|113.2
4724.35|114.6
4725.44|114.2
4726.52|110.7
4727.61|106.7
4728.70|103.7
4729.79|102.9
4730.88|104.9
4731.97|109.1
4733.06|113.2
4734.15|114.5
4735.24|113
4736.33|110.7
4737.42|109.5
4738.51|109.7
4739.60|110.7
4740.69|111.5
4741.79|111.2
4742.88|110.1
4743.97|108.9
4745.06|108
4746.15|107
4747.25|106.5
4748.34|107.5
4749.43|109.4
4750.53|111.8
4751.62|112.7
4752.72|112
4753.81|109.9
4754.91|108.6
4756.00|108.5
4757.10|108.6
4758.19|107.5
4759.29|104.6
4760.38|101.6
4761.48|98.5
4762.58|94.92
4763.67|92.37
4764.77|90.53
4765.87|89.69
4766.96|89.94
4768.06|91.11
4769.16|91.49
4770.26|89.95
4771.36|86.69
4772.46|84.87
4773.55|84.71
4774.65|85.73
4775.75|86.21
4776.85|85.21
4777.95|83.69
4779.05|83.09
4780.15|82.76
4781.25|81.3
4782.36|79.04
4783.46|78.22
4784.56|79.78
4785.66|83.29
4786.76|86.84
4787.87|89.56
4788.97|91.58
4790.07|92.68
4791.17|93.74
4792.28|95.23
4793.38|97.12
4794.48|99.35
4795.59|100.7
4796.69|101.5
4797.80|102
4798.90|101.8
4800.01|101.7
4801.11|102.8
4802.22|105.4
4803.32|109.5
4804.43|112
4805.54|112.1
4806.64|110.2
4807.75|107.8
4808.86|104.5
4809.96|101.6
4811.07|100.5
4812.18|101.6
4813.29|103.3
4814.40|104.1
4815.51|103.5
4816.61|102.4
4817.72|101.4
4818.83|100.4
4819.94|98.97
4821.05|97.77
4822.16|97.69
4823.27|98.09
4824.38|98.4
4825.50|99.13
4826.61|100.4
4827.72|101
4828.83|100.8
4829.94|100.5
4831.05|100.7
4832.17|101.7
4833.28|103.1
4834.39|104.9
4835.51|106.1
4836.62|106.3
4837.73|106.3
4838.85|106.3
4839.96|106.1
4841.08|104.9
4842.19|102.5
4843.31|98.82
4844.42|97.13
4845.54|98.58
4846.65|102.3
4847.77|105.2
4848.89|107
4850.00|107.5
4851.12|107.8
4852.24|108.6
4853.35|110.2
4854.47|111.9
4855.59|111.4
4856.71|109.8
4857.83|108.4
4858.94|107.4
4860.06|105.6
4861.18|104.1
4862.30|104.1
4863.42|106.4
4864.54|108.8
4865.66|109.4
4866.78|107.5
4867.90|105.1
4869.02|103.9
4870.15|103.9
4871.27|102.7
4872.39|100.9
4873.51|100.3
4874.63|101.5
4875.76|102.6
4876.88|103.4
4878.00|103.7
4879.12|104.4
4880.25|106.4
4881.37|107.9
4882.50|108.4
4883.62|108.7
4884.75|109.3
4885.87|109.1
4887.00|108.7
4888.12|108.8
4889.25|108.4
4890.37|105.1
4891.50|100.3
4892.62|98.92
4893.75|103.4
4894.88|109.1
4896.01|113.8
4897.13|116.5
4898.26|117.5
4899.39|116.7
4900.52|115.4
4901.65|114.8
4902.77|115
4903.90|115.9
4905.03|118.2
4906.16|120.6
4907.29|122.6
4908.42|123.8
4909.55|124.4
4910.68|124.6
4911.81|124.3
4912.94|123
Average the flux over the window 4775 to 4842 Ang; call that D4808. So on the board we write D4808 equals 98.3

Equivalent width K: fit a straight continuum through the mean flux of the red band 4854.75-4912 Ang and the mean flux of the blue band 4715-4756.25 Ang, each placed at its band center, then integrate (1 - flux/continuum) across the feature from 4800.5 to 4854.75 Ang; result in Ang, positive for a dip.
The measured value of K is 3.0 Ang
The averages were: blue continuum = 110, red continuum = 110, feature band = 104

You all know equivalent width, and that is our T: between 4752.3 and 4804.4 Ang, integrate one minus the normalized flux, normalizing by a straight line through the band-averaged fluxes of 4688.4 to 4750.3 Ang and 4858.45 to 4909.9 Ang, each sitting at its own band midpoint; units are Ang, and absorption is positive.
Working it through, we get 7.5 Ang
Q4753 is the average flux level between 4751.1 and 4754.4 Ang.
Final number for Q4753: 111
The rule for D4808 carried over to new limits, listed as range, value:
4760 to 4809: 93.5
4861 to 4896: 105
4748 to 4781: 96.3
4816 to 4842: 102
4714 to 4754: 110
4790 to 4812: 103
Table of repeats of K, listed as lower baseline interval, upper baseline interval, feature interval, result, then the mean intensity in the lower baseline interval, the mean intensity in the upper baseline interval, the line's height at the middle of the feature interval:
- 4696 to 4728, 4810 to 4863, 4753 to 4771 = 1.6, 111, 103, 108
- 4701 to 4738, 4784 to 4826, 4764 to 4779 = 2.3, 110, 99.7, 104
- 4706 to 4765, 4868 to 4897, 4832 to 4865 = 0.2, 109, 106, 106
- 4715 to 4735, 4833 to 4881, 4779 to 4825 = 4.1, 110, 105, 107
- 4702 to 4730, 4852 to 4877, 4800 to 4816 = 0.3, 110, 106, 108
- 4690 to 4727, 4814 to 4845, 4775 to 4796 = 3.5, 112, 102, 105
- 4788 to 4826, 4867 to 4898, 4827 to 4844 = 0.0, 101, 106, 103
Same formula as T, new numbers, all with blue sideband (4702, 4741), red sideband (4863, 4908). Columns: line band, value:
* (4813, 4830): 1.4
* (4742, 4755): 0.0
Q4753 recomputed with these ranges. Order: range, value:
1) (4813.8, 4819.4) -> 102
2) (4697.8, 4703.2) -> 113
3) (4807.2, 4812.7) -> 103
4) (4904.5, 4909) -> 121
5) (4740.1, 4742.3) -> 111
